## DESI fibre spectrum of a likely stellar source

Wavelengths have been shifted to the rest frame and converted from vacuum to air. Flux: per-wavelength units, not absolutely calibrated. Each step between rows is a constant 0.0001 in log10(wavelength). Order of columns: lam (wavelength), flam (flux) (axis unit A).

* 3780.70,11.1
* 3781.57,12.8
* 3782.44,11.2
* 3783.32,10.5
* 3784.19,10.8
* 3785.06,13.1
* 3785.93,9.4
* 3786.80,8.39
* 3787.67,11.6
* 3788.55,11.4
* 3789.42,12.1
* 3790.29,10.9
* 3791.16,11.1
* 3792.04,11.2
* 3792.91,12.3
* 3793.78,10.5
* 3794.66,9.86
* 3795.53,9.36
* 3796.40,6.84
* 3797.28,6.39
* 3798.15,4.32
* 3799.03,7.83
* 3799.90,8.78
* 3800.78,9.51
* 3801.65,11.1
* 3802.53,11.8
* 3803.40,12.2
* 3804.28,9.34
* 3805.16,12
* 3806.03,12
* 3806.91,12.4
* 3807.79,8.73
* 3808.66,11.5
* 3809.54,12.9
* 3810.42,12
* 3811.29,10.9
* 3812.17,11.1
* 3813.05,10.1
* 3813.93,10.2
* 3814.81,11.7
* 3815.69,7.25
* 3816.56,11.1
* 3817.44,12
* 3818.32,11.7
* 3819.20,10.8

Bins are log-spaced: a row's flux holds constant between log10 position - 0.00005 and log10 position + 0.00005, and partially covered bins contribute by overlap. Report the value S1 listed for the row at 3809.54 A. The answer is 12.9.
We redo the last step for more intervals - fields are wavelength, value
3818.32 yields 11.7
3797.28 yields 6.39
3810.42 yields 12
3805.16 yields 12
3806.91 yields 12.4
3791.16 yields 11.1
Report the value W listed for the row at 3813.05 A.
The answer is 10.1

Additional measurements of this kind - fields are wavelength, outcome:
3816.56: 11.1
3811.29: 10.9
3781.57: 12.8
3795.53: 9.36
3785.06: 13.1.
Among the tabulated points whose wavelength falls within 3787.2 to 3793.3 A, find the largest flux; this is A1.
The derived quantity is 12.3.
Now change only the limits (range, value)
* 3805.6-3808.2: 12.4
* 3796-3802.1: 11.1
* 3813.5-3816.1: 11.7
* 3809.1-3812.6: 12.9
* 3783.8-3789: 13.1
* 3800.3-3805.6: 12.2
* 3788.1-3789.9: 12.1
